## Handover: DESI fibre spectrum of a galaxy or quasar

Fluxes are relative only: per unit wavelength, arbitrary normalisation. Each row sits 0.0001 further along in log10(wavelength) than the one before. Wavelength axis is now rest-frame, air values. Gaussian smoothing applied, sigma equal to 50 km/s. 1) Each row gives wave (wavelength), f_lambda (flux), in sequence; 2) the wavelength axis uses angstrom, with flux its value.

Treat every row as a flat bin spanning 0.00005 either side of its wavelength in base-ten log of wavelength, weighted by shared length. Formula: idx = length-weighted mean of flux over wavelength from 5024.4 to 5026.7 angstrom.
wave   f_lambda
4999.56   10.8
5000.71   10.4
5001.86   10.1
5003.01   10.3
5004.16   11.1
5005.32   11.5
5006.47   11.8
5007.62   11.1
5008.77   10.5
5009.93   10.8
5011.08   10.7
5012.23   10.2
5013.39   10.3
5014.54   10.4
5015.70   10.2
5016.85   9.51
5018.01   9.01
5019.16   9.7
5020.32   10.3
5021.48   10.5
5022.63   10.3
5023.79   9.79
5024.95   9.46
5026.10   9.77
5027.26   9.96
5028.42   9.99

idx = 9.64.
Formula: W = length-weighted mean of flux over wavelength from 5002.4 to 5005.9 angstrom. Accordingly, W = 11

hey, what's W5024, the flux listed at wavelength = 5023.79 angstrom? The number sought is 9.79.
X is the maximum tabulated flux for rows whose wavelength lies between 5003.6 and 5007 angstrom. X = 11.8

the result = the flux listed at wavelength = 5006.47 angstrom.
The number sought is 11.8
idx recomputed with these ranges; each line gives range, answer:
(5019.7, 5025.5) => 10.1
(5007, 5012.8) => 10.7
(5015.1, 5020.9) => 9.74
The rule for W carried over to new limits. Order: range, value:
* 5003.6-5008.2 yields 11.4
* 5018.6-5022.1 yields 10.2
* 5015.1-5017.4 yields 9.86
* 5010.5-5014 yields 10.4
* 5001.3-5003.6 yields 10.2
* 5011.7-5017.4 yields 10.1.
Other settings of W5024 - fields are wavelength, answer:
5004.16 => 11.1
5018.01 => 9.01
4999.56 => 10.8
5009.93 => 10.8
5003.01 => 10.3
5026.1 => 9.77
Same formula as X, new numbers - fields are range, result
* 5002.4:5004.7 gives 11.1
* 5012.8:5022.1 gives 10.5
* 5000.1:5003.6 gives 10.4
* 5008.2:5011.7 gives 10.8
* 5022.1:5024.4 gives 10.3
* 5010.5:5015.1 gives 10.7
